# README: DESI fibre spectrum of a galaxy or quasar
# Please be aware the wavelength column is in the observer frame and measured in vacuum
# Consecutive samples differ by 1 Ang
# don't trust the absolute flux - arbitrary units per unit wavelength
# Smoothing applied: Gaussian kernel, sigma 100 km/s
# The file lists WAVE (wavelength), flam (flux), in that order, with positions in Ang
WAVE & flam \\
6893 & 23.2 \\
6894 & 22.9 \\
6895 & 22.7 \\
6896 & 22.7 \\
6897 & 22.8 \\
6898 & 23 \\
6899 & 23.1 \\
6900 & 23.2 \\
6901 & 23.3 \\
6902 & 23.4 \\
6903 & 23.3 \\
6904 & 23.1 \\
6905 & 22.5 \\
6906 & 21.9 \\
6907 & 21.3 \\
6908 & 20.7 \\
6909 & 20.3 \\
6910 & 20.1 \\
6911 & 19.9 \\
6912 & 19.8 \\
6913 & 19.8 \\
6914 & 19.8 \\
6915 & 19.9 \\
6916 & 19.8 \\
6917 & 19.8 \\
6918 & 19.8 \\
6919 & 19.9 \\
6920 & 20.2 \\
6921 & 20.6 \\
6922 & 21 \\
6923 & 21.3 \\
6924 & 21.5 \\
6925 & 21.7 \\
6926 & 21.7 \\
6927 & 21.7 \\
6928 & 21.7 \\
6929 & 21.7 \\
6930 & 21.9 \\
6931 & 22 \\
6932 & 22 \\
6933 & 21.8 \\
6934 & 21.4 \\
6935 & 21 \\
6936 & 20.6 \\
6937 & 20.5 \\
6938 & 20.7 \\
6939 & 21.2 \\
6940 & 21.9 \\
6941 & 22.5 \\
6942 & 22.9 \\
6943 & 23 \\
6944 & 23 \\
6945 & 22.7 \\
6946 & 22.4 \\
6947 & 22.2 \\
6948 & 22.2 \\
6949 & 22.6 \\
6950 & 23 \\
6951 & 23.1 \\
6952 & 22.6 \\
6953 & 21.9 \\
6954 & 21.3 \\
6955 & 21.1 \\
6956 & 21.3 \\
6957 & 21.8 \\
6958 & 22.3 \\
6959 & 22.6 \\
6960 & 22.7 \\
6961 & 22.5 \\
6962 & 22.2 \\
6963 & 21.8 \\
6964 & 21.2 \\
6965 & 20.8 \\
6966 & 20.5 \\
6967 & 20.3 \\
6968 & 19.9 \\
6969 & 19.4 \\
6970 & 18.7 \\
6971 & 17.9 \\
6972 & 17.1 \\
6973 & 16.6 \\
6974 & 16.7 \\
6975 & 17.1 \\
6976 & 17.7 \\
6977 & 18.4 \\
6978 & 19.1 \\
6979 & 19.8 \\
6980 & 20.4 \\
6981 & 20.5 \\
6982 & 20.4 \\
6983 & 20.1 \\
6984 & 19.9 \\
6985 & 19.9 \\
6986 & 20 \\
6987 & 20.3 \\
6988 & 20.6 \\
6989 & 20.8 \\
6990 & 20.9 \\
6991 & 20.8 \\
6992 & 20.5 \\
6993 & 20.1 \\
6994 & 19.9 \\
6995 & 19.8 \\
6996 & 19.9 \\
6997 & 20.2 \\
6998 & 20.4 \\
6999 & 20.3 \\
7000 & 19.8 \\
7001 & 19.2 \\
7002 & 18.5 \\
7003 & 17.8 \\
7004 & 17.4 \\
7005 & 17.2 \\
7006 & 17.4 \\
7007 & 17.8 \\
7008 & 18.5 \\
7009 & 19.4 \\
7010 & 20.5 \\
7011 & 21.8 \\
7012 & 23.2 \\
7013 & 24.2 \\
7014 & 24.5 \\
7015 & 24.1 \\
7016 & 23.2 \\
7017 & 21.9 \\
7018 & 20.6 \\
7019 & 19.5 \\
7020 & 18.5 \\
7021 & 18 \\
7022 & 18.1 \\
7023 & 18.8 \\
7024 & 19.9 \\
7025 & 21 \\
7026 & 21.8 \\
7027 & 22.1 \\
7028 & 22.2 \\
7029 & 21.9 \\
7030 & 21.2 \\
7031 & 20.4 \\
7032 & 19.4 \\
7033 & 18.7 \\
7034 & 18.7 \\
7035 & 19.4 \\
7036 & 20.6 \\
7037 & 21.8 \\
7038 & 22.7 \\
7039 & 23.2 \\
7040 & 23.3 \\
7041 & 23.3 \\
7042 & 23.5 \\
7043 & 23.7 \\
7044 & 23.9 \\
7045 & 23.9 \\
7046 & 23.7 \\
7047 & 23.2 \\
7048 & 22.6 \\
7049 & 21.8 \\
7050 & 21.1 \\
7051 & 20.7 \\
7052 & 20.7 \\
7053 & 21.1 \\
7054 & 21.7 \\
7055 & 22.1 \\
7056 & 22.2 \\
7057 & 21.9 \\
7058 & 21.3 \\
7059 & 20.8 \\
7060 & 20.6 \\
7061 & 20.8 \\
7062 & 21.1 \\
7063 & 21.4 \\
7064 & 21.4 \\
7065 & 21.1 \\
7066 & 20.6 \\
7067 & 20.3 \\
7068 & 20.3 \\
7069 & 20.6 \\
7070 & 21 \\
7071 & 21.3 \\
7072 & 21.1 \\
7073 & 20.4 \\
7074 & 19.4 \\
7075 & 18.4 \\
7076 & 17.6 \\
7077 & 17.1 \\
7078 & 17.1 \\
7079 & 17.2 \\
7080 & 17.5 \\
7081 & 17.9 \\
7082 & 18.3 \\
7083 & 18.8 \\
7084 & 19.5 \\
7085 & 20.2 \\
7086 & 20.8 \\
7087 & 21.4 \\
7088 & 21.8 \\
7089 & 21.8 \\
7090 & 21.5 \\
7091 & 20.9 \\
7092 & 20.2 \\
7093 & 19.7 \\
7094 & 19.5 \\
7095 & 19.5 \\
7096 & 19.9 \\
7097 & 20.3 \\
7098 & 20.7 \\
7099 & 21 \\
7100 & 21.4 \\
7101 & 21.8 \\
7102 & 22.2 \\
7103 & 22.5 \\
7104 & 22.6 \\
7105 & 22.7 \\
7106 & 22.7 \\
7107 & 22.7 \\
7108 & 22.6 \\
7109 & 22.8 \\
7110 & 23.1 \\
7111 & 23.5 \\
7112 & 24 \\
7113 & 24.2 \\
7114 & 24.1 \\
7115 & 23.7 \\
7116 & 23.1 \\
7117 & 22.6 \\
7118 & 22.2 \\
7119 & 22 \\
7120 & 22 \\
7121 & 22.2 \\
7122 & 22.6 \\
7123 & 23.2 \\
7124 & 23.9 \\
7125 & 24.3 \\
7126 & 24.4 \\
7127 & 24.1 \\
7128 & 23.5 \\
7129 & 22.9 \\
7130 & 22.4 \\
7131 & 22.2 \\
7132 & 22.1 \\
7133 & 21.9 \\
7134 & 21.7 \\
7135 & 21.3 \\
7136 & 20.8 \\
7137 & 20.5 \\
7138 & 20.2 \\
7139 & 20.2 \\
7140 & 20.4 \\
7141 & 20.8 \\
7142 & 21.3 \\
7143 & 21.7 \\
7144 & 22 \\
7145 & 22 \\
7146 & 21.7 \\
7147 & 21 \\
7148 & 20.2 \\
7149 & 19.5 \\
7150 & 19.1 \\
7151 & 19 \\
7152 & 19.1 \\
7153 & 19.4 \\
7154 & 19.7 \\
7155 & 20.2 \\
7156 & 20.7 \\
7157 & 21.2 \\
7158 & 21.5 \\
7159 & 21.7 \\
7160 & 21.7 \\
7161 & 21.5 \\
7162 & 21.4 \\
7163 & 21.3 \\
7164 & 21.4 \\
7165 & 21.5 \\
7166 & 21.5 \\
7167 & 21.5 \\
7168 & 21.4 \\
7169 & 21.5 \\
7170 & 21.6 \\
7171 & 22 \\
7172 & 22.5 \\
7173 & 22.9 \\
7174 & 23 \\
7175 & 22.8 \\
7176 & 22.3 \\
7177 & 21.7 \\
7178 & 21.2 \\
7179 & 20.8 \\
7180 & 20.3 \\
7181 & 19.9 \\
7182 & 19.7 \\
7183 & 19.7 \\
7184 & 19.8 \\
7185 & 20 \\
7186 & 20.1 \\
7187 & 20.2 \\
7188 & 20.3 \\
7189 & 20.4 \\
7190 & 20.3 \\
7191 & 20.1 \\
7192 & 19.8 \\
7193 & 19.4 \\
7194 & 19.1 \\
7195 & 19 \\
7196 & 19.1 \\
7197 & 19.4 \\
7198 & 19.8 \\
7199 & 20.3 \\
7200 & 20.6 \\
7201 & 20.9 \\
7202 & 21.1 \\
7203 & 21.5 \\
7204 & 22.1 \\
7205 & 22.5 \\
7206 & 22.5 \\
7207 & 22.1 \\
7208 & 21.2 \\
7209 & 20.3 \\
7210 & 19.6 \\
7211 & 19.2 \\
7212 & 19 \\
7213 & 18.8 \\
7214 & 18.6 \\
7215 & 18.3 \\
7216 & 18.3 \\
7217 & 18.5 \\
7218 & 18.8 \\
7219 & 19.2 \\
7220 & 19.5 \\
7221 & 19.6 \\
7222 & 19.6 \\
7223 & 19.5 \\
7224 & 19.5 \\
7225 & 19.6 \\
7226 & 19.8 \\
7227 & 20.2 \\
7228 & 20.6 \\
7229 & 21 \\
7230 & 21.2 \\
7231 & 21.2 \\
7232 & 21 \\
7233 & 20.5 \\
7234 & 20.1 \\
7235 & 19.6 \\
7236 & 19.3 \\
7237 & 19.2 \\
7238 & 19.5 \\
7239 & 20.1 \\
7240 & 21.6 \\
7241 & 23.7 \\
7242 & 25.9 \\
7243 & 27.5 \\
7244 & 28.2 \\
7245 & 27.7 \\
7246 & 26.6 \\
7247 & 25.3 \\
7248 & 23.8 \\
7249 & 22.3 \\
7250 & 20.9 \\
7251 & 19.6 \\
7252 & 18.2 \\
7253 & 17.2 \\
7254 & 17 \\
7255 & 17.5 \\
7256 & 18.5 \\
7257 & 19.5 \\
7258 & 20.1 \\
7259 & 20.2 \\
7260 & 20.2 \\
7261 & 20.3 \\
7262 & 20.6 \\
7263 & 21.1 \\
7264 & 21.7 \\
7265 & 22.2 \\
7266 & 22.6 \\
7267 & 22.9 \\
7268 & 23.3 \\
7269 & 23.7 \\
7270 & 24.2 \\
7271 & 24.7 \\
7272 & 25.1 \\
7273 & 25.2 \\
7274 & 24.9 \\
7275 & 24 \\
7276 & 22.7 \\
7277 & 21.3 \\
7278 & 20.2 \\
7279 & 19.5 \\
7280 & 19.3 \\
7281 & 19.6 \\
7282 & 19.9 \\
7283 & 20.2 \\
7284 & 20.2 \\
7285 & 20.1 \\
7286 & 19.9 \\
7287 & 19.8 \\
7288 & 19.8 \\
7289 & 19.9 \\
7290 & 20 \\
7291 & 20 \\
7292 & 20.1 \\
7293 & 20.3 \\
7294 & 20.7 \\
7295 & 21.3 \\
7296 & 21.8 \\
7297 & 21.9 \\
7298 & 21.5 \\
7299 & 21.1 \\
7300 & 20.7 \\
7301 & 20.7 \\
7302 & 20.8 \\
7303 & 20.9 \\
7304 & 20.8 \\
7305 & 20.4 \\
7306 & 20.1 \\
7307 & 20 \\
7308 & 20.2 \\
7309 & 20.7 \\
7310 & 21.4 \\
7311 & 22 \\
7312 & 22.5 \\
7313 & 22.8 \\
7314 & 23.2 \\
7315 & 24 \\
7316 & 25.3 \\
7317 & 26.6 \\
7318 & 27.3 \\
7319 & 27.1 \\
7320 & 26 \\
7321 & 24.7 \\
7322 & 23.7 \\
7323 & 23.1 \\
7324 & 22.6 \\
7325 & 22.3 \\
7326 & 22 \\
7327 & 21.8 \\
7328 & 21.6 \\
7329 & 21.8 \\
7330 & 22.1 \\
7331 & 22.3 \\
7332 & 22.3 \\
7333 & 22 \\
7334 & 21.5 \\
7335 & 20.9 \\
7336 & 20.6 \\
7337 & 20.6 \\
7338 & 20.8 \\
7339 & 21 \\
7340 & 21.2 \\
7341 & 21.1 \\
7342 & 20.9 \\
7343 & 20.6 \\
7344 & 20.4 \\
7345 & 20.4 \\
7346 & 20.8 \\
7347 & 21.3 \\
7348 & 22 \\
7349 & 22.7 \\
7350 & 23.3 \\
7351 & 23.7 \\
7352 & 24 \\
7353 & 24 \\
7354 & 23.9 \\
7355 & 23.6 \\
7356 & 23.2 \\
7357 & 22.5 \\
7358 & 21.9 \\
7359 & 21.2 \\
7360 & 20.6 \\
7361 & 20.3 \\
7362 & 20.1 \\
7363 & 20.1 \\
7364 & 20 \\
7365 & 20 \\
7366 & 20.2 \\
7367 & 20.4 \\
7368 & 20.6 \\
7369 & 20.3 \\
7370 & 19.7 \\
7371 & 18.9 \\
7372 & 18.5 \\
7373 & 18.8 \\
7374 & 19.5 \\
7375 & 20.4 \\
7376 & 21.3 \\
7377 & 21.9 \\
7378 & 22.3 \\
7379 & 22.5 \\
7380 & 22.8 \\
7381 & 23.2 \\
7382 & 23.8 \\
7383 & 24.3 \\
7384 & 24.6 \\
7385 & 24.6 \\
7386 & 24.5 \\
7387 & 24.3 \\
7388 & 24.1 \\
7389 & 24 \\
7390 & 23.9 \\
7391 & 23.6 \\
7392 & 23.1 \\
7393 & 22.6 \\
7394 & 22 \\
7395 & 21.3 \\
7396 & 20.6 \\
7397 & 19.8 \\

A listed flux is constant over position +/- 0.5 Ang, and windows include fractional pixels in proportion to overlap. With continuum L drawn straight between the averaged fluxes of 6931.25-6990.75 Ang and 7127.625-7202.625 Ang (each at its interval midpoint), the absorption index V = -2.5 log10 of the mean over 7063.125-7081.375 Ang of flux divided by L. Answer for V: 0.07 mag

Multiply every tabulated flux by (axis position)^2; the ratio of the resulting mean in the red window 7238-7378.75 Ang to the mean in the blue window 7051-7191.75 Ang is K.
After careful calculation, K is 1.1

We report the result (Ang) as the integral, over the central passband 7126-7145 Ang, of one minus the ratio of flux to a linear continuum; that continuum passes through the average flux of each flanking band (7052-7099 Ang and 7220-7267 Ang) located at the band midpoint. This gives -1.1 Ang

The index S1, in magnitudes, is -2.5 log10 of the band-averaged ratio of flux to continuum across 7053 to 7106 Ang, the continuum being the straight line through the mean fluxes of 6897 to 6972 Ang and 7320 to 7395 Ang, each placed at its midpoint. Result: 0.06 mag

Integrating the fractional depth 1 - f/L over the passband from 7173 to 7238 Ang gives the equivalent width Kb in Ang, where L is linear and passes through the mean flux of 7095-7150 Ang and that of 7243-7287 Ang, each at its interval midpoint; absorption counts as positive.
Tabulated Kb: 4.94 Ang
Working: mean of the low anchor 22.1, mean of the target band 20.2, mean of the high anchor 21.7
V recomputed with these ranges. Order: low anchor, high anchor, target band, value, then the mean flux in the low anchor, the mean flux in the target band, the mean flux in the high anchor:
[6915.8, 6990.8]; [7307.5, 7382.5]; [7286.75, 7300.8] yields 0.06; 20.9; 20.7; 21.9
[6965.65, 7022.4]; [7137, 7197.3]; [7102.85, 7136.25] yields -0.12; 19.8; 22.9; 20.7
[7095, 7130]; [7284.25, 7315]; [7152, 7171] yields 0.05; 22.6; 21.1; 20.9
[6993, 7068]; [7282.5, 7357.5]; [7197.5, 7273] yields 0.03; 20.9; 21.1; 21.9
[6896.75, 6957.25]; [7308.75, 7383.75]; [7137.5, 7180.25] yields 0.04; 21.6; 21.1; 22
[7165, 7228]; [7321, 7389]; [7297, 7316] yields 0.00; 20.4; 21.4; 21.8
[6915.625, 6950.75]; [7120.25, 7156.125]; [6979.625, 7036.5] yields 0.07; 21.6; 20.2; 21.5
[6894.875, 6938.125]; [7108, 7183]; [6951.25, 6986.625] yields 0.07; 21.4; 20.2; 21.7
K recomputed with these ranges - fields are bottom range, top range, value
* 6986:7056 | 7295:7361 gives 1.16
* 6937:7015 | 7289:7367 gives 1.17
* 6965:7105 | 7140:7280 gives 1.08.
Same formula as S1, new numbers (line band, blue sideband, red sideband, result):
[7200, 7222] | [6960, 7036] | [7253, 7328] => 0.06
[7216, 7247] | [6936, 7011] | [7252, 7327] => 0.00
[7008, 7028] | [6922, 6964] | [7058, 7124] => 0.02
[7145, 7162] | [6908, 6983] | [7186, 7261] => 0.01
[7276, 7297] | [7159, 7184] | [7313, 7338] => 0.12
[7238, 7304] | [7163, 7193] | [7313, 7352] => 0.02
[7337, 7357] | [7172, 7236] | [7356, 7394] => -0.02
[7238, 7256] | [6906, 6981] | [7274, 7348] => -0.04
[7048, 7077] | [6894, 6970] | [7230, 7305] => 0.04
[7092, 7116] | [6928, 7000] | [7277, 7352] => -0.05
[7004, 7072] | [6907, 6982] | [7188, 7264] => -0.02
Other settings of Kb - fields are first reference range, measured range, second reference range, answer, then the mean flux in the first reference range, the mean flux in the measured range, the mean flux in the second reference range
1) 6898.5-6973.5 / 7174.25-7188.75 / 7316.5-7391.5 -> 0.8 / 21.3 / 20.7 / 22.2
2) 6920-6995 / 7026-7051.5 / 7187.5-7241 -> -1.5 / 20.9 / 21.9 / 20.1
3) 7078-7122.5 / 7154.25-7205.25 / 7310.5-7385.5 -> 1.6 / 21.4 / 20.9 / 22.1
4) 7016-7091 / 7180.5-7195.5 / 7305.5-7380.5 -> 1.0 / 20.8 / 19.9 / 21.9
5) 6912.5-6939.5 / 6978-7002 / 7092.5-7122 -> 1.4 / 20.9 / 20.1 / 22.1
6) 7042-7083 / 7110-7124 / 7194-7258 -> -1.6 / 20.7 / 23.1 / 20.7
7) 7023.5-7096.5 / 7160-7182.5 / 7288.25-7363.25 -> -0.3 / 20.8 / 21.5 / 21.9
